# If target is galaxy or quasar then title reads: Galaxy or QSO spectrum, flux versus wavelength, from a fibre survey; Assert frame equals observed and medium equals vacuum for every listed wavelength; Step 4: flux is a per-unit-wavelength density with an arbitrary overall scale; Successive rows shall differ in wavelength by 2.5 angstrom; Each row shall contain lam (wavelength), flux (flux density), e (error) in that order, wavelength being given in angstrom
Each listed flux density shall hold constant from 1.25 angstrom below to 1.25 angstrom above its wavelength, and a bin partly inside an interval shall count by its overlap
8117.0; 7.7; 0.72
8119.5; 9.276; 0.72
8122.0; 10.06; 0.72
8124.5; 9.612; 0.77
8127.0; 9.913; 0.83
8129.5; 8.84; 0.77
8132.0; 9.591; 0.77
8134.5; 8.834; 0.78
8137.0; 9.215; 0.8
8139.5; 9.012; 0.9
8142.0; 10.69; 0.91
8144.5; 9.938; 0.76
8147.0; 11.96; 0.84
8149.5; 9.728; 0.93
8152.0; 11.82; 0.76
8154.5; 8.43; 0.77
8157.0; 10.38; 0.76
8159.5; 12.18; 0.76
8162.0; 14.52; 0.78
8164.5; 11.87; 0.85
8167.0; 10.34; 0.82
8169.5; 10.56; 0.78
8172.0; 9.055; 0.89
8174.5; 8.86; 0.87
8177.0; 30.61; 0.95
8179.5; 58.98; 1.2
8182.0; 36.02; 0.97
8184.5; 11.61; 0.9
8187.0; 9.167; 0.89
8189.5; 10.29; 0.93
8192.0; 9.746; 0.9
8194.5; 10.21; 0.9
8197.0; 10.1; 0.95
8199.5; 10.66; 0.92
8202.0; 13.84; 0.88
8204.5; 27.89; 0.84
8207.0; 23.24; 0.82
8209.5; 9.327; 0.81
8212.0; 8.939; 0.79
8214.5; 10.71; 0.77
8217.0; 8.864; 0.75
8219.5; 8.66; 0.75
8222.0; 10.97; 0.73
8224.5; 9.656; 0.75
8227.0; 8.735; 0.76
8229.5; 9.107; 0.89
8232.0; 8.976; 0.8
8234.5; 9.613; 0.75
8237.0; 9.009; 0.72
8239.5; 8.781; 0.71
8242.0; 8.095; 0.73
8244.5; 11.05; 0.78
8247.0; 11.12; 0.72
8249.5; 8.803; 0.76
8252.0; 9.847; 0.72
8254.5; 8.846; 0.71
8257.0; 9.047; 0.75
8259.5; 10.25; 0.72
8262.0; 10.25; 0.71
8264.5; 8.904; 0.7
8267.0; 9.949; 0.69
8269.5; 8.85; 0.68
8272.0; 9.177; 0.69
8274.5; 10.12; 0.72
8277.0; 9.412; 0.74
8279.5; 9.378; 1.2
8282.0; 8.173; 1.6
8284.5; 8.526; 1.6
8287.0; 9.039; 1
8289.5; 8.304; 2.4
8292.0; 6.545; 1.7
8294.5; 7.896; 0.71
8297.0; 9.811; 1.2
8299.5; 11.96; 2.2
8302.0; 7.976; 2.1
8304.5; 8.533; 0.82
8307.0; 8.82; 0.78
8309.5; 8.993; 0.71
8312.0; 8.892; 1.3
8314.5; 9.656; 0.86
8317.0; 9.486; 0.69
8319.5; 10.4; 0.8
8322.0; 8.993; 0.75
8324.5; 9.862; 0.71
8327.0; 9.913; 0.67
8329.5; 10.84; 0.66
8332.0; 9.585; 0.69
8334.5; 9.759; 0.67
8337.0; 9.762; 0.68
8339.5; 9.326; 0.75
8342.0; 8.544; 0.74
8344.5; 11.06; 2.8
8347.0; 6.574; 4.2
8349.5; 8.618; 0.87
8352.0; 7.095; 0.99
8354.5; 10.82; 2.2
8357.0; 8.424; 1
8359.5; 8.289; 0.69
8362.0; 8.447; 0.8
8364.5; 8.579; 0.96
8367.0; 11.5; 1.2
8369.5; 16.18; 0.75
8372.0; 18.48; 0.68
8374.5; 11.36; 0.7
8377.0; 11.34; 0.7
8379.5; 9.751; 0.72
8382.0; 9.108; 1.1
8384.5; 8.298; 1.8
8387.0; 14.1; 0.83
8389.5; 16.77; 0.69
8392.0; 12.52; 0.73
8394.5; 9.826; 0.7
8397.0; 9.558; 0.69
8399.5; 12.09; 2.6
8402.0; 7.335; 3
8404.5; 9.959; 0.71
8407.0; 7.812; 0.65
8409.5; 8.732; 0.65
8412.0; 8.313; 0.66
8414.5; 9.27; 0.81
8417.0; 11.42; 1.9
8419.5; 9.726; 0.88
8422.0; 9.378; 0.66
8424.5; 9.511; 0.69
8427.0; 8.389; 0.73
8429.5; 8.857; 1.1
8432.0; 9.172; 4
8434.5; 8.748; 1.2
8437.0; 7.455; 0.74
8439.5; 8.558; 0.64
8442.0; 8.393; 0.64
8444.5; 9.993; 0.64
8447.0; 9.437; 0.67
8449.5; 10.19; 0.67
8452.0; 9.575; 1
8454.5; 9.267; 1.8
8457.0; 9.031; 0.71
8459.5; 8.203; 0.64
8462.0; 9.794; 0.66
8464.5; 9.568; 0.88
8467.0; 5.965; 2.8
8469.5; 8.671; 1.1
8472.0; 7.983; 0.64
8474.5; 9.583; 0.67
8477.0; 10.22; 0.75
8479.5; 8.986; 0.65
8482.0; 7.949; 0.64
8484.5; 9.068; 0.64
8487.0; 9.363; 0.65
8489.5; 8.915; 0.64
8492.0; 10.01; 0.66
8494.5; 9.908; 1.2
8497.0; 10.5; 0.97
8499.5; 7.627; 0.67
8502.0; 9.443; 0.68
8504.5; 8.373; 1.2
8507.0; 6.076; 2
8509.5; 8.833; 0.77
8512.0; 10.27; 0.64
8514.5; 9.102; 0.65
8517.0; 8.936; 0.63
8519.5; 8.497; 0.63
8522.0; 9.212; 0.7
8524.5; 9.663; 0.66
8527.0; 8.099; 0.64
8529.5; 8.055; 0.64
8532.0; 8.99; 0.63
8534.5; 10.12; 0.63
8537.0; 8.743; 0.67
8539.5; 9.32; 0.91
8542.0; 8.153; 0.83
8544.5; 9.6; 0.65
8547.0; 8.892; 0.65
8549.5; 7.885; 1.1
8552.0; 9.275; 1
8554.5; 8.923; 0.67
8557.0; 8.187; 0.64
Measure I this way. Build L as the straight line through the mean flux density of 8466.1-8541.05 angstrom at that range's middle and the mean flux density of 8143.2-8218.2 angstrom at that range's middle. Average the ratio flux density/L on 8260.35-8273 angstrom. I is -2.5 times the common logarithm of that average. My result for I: 0.36 mag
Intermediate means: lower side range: 14.7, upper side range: 8.89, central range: 9.46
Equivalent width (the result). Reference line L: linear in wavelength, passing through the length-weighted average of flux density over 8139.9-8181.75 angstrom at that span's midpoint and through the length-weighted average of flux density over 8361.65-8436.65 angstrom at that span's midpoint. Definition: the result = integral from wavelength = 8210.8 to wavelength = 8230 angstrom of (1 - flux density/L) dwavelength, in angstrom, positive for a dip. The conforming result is 6.35 angstrom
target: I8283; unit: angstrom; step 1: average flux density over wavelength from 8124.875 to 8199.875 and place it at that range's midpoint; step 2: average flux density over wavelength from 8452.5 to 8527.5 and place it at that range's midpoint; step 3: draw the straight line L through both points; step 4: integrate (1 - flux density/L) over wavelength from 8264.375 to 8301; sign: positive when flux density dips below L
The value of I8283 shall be 8.4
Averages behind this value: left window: 13.4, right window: 8.92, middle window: 9.07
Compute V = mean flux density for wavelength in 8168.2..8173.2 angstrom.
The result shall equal 9.82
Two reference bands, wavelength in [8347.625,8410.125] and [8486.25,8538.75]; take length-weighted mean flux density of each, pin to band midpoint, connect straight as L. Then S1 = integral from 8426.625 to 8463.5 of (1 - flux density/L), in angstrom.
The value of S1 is 2.9 angstrom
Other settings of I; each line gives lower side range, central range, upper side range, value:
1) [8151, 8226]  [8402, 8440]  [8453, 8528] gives 0.14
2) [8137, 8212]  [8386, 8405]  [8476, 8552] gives -0.06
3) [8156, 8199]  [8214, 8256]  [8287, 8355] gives 0.37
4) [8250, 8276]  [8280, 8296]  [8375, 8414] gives 0.18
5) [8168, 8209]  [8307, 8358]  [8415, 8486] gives 0.37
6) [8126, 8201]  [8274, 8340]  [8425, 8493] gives 0.21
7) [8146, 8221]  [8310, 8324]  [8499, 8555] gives 0.29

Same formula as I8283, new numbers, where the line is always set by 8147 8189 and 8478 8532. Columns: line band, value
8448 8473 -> 2.7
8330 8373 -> 7.7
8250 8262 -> 4.0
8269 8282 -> 4.3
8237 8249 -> 4.1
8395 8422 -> 3.9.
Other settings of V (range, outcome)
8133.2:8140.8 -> 9.04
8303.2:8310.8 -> 8.78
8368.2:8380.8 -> 13.4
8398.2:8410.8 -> 9.18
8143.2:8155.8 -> 10.4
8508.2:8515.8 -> 9.38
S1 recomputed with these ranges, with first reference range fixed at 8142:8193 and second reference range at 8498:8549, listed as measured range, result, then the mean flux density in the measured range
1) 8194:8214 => 0.4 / 14.3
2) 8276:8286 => 3.3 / 8.86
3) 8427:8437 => 1.7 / 8.67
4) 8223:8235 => 4.1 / 9.23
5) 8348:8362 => 3.8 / 8.59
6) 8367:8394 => -3.0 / 12.6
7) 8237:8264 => 8.2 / 9.56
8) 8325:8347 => 4.5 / 9.66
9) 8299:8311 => 3.4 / 9.08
